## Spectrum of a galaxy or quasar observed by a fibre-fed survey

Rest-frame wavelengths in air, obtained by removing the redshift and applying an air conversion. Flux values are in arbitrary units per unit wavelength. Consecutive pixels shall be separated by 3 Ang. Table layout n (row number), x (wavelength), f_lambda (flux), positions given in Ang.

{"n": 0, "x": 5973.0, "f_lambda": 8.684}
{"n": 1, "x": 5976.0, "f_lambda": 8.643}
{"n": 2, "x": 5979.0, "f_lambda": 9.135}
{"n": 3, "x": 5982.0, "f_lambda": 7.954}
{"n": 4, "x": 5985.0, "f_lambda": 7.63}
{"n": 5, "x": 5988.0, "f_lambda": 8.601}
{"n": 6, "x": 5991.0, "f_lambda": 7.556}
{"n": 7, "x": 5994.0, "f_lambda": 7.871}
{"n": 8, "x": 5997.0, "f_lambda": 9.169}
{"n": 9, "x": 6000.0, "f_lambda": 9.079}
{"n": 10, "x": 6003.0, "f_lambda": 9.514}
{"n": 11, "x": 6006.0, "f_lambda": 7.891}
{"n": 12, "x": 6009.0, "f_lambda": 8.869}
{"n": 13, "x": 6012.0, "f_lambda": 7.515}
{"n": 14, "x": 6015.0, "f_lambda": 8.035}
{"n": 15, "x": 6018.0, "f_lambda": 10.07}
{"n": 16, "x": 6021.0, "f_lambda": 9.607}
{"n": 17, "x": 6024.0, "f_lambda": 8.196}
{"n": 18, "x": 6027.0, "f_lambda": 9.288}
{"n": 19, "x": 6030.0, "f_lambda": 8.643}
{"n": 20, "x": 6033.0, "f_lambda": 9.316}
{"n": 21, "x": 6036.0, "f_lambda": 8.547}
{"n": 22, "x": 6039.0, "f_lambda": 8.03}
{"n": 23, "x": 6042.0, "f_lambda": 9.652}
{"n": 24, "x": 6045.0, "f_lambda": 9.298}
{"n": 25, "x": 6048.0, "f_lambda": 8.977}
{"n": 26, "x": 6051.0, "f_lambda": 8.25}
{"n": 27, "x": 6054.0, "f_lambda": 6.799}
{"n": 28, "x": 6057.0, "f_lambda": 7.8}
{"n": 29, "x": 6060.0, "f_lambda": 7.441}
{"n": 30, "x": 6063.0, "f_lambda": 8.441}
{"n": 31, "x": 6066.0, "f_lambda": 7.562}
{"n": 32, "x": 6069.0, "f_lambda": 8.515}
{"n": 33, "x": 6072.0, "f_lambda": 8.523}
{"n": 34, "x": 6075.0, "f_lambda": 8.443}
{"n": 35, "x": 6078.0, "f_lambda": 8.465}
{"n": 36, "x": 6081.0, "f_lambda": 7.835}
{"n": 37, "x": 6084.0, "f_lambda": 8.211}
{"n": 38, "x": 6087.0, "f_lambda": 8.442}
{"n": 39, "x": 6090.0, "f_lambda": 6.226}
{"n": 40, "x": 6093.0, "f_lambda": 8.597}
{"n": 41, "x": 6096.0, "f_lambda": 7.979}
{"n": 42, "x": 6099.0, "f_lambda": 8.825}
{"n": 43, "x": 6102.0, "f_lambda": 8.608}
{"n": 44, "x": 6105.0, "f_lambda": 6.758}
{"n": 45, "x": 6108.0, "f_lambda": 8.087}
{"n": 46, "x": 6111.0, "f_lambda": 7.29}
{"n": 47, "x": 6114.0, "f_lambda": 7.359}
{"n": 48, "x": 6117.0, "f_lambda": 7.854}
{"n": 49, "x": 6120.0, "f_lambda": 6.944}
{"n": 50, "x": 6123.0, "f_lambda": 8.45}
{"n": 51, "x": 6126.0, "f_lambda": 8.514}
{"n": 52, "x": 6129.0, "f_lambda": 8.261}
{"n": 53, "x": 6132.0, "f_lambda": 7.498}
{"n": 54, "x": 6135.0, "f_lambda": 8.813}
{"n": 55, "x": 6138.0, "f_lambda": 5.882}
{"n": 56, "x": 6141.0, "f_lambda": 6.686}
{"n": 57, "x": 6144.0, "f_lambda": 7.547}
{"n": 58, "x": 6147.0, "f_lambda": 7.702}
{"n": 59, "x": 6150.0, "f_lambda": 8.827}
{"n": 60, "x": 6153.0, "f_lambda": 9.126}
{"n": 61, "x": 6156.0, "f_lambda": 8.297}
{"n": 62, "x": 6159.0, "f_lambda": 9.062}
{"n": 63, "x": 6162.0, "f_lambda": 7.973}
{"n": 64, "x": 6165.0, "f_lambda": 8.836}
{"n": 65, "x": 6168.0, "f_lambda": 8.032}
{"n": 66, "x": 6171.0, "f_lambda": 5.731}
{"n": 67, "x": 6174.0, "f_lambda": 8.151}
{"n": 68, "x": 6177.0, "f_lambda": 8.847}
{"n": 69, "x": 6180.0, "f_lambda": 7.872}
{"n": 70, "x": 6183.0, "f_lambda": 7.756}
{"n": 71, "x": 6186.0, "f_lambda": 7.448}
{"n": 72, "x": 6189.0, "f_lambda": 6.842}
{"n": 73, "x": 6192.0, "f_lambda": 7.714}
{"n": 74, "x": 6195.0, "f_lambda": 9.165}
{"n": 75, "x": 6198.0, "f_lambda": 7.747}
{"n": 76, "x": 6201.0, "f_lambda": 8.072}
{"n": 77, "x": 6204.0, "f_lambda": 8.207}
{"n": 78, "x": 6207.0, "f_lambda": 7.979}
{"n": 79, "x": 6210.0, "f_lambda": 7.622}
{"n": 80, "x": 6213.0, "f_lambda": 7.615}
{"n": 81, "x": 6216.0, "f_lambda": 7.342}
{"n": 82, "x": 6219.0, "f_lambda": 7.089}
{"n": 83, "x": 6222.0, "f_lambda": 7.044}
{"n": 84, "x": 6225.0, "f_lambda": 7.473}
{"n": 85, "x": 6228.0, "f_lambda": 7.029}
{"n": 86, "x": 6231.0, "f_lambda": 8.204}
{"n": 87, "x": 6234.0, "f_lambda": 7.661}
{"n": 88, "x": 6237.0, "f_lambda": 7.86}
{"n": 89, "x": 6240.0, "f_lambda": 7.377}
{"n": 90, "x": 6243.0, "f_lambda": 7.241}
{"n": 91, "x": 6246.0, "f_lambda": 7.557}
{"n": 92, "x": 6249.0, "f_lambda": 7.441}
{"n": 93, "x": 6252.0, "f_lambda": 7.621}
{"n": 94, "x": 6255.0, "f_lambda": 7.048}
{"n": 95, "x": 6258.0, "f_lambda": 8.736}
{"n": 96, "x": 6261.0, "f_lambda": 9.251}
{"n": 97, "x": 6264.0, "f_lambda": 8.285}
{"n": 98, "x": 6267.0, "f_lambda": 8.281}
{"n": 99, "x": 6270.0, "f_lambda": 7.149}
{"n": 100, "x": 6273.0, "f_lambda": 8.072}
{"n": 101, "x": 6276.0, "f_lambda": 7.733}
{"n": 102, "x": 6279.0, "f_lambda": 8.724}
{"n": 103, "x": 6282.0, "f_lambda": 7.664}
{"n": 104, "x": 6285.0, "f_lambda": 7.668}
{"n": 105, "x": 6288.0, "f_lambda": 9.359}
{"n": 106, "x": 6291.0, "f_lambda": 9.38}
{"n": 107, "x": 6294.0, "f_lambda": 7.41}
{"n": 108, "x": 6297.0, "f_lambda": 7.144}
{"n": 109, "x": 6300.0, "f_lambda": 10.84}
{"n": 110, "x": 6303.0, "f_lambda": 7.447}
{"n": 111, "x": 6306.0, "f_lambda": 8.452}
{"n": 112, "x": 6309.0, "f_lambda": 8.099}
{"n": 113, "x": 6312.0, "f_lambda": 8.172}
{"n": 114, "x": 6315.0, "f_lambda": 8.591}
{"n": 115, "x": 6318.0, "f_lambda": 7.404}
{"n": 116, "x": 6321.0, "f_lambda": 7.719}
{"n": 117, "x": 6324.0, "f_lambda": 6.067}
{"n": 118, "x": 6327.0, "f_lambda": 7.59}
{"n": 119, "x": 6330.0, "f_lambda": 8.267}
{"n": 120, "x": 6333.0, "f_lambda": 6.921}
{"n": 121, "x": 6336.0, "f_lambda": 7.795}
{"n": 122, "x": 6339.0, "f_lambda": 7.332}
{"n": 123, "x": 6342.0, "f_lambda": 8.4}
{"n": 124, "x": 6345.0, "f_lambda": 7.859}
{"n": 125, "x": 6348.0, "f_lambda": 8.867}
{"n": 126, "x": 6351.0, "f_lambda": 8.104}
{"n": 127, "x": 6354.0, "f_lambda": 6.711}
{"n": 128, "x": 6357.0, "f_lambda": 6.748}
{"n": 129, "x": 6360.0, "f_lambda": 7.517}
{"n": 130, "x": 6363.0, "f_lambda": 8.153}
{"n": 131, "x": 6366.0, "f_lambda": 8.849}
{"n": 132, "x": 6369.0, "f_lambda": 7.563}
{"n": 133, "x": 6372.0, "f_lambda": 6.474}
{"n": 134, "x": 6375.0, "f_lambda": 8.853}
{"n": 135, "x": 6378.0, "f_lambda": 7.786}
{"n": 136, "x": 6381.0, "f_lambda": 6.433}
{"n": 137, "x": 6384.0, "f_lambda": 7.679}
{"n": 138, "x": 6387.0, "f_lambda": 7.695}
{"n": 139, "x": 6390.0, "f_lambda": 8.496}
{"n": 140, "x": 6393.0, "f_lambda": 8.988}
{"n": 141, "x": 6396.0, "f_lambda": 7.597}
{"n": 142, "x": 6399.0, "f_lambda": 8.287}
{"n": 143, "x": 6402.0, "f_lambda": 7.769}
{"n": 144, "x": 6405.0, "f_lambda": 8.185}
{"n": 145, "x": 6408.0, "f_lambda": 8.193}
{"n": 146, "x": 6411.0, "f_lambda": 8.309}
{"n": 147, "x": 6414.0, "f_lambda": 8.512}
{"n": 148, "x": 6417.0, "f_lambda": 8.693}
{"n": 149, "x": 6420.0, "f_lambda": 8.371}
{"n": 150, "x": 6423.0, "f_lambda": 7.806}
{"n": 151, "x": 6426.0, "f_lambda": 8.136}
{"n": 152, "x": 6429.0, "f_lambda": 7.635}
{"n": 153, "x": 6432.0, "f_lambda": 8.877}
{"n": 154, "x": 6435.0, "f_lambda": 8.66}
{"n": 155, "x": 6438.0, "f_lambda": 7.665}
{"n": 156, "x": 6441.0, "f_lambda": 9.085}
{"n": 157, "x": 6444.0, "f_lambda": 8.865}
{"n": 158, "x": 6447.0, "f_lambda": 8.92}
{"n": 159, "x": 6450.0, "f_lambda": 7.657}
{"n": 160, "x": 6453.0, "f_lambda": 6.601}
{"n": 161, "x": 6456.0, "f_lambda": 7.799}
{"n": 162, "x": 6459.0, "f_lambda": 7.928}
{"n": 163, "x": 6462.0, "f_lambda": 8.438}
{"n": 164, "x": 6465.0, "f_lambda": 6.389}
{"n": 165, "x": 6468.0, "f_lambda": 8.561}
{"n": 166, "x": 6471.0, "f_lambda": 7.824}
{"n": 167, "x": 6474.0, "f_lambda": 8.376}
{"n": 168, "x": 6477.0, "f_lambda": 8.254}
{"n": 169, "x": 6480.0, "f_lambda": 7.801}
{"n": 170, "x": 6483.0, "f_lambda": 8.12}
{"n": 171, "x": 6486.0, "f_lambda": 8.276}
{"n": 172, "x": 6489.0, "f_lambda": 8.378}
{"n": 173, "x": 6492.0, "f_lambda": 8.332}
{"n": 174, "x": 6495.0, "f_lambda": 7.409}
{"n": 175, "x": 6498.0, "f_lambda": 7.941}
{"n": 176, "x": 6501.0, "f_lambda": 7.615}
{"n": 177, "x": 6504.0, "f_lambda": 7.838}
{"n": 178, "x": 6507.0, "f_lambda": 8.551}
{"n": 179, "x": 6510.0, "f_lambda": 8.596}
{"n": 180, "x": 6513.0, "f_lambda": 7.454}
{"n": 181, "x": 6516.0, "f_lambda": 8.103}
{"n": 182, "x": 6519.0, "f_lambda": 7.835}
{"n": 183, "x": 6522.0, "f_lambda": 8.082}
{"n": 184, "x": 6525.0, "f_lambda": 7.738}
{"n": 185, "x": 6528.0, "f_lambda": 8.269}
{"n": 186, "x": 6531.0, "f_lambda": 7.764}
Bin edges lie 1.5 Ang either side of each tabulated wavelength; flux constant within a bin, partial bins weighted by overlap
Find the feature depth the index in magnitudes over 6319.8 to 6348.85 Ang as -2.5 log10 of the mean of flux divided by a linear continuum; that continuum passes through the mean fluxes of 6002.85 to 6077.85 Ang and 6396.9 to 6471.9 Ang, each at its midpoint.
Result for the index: 0.08 mag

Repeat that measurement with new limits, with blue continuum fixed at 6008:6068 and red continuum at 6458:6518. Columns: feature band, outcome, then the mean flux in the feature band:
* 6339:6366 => 0.05 mag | 7.83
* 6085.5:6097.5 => 0.09 mag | 7.81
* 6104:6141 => 0.11 mag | 7.62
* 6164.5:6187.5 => 0.08 mag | 7.79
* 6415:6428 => -0.02 mag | 8.24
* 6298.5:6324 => 0.00 mag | 8.21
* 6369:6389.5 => 0.08 mag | 7.54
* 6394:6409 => 0.01 mag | 8.03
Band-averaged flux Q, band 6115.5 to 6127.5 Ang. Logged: 7.94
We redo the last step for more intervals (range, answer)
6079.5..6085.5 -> 8.02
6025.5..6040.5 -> 8.76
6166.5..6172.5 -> 6.88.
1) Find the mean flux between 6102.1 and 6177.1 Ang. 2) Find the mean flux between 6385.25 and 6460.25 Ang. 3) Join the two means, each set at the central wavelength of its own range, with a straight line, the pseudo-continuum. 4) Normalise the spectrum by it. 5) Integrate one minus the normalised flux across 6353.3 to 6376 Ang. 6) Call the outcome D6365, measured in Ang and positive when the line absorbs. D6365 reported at 1.4 Ang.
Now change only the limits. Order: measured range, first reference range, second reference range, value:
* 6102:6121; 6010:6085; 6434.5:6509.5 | 2.1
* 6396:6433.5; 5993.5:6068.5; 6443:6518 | -0.6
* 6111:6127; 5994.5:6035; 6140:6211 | 1.0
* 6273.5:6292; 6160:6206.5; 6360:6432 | -1.0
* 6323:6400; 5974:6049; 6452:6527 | 3.8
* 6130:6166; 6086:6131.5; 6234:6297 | -0.6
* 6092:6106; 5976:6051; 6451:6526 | 0.6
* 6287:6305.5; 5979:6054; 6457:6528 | -0.7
